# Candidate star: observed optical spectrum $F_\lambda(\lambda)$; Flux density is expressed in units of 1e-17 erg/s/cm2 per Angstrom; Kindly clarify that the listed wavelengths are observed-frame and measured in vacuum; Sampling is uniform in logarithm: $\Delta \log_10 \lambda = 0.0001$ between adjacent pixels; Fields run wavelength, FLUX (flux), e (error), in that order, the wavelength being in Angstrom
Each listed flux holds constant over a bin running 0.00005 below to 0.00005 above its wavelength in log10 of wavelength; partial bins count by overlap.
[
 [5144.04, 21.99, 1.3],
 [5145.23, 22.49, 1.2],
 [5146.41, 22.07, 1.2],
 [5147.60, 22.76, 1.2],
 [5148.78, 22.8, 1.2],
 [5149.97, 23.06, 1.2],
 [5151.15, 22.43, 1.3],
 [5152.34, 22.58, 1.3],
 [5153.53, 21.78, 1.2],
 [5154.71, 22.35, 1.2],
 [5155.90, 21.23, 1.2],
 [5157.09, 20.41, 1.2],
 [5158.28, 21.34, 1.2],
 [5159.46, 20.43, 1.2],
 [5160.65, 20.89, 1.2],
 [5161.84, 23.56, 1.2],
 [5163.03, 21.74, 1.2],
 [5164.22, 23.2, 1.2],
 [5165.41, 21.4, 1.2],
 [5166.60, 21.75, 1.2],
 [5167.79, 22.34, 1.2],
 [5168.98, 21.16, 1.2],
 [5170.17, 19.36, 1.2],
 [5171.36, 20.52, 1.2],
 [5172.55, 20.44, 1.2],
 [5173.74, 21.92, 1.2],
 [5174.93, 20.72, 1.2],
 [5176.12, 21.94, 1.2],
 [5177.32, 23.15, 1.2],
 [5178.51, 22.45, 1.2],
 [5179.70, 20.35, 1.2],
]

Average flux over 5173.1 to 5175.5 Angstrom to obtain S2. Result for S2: 21.3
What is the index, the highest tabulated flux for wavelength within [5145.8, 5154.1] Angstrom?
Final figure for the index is 23.06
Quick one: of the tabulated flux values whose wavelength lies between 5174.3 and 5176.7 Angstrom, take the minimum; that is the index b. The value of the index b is 20.72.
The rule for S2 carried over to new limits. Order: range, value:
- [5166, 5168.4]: 22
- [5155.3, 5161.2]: 20.9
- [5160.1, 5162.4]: 22.2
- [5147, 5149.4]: 22.7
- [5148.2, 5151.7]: 22.8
